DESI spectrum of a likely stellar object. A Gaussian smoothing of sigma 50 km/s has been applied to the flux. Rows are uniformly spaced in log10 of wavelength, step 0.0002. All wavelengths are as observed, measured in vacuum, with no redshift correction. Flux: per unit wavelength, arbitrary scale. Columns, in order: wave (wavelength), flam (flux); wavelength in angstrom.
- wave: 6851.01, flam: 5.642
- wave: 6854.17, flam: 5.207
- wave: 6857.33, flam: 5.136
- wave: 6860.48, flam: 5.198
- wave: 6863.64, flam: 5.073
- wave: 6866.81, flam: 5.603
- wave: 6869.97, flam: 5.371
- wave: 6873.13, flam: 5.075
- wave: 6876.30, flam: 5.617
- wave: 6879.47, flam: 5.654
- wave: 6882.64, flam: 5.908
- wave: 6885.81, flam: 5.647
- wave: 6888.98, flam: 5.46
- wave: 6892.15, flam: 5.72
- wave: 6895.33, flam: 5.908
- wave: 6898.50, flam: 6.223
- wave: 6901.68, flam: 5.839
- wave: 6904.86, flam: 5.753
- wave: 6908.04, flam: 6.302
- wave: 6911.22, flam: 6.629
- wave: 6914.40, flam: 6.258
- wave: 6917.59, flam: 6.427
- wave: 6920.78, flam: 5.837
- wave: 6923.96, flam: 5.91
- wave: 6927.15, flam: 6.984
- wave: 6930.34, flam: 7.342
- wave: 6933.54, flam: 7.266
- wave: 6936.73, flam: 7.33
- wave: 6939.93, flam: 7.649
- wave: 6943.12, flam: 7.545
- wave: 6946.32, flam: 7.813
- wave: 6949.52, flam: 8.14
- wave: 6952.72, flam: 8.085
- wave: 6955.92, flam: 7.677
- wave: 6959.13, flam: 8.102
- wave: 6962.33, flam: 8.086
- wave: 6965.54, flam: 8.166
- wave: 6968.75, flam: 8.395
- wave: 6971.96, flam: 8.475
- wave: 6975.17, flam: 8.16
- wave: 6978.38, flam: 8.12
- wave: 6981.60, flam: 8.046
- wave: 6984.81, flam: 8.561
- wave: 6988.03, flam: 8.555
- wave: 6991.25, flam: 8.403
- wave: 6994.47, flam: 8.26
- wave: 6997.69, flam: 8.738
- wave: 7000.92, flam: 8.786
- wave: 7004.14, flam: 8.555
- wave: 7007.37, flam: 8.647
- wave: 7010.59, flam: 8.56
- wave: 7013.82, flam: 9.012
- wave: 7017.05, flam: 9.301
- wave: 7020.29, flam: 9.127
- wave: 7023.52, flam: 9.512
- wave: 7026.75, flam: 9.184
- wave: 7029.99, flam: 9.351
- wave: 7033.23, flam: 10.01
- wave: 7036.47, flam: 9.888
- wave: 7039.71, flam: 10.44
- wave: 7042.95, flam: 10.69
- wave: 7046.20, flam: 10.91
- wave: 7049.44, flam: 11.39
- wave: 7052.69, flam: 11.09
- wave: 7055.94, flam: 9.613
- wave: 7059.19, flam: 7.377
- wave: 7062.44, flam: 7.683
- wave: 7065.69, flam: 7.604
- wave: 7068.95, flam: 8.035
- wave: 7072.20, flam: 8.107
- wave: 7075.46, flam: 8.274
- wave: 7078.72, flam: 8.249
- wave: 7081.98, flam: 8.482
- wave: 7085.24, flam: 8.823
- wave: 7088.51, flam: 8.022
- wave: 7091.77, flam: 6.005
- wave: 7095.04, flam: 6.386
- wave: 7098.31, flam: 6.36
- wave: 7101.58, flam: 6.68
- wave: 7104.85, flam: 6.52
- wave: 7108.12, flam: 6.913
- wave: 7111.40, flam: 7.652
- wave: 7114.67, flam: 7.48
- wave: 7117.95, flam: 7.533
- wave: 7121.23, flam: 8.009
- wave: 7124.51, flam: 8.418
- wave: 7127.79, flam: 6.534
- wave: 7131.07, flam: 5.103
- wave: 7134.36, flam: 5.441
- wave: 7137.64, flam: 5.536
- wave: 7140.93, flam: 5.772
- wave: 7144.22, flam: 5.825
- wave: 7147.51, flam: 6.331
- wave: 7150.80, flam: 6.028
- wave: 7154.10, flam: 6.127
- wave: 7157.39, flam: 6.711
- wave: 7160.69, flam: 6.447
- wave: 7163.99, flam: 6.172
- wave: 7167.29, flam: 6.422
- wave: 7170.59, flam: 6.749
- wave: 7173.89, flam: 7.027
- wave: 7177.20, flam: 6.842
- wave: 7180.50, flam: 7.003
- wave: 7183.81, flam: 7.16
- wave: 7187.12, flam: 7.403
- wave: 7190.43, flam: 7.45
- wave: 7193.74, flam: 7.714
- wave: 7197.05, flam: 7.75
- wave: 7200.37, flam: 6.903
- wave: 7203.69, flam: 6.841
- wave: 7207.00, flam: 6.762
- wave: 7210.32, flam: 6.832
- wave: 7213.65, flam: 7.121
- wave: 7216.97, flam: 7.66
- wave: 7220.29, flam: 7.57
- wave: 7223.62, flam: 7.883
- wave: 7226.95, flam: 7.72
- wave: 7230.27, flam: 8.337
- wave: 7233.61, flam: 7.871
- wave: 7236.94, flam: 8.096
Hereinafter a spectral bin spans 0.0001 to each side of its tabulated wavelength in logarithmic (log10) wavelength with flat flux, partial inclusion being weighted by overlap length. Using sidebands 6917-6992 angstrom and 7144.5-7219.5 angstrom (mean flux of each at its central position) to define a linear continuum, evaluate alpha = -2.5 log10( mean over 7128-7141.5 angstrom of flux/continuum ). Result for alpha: 0.26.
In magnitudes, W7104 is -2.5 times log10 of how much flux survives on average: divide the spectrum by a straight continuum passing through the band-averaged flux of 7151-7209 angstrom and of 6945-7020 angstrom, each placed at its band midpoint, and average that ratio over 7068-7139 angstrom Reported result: 0.04 mag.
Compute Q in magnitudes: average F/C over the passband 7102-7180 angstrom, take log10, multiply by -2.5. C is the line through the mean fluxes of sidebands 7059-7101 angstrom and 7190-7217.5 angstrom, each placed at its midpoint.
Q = 0.13 mag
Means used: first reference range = 7.63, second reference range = 7.2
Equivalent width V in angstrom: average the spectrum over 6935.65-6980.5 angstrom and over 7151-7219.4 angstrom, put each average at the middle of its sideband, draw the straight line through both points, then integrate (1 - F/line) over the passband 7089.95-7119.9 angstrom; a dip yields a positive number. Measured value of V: 1.9 angstrom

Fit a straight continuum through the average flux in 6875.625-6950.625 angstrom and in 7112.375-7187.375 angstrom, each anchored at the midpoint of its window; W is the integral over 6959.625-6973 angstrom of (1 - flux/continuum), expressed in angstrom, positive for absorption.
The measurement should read -3.6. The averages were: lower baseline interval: 6.47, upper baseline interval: 6.61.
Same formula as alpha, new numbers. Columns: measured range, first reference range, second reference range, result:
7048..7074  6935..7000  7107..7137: -0.19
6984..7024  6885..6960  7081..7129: -0.24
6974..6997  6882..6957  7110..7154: -0.25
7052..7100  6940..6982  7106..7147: -0.12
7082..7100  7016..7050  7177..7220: 0.24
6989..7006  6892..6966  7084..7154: -0.24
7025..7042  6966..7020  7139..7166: -0.23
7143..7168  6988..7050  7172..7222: 0.23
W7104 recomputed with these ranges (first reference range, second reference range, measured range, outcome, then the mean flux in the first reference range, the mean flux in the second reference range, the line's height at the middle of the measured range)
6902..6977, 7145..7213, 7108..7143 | 0.030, 7.3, 6.83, 6.93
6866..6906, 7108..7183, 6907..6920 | -0.107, 5.68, 6.61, 5.78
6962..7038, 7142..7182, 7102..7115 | 0.023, 8.76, 6.46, 7.22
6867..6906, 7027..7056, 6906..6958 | -0.001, 5.68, 10.4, 7.05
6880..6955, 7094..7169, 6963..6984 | -0.242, 6.61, 6.54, 6.59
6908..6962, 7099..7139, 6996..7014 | -0.228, 7.18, 6.82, 7.04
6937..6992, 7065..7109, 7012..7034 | -0.195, 8.09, 7.47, 7.79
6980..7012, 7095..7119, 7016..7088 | -0.189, 8.51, 6.96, 7.73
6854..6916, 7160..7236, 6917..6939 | -0.149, 5.69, 7.22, 5.9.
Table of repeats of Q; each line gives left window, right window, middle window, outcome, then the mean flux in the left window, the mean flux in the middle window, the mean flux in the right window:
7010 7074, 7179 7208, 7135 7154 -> 0.320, 9.35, 5.89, 7.23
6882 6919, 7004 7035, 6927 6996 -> -0.052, 6.01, 7.98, 9.16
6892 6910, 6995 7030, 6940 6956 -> -0.089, 5.99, 7.85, 8.94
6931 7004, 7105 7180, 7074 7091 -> -0.161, 8.11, 8.25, 6.6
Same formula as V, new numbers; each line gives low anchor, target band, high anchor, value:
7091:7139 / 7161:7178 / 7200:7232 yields 1.1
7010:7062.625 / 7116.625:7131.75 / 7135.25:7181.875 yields 0.1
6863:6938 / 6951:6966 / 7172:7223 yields -4.1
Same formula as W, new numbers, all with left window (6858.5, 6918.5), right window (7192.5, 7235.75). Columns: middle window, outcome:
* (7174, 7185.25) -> 0.43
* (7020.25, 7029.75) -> -4.16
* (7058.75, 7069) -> -1.50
